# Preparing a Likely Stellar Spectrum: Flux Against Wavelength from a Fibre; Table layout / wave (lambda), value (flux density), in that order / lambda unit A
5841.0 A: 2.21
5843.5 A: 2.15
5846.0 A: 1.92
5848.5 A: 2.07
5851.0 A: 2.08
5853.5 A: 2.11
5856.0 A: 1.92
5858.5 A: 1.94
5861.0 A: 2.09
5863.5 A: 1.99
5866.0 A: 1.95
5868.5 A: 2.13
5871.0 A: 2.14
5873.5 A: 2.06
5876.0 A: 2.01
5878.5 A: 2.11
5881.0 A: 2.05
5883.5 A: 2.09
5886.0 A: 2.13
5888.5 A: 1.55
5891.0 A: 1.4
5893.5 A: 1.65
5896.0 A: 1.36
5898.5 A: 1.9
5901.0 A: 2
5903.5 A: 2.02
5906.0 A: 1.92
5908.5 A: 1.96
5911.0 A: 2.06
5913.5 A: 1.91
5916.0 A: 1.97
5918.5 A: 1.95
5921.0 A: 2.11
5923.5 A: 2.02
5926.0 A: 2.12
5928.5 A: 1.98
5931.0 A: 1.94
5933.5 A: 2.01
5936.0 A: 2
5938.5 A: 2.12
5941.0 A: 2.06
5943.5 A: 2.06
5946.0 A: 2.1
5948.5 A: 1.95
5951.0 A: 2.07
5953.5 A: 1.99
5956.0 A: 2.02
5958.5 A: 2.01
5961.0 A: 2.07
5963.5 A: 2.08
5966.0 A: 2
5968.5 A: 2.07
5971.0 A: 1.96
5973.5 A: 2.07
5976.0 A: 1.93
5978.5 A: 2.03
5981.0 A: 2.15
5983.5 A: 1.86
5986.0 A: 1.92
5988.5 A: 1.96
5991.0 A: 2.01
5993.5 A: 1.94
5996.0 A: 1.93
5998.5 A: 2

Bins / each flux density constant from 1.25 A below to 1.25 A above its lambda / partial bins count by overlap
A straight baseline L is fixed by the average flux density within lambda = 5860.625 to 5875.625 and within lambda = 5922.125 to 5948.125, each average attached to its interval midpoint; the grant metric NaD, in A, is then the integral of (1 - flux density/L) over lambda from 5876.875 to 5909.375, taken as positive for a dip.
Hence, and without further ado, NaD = 3.0 A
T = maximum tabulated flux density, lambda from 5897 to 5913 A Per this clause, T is 2.06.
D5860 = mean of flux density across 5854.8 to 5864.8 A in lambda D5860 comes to 1.99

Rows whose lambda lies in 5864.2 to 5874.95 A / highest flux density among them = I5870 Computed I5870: 2.14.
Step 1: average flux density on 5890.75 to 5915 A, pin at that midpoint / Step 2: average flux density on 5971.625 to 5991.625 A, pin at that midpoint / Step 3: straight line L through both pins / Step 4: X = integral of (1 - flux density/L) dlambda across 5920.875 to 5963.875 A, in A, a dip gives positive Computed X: -2.8 A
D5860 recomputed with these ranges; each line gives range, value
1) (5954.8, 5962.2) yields 2.03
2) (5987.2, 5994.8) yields 1.97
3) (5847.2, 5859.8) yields 2.02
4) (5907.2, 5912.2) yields 2.01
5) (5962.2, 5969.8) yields 2.05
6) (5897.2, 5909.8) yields 1.96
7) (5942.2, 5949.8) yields 2.04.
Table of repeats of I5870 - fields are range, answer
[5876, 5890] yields 2.13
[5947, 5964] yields 2.08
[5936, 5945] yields 2.12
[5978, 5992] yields 2.15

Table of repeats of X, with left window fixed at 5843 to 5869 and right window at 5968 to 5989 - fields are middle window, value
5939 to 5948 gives -0.3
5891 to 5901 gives 1.8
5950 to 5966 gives -0.3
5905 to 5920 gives 0.3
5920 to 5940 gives -0.3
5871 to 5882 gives -0.3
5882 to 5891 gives 0.7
